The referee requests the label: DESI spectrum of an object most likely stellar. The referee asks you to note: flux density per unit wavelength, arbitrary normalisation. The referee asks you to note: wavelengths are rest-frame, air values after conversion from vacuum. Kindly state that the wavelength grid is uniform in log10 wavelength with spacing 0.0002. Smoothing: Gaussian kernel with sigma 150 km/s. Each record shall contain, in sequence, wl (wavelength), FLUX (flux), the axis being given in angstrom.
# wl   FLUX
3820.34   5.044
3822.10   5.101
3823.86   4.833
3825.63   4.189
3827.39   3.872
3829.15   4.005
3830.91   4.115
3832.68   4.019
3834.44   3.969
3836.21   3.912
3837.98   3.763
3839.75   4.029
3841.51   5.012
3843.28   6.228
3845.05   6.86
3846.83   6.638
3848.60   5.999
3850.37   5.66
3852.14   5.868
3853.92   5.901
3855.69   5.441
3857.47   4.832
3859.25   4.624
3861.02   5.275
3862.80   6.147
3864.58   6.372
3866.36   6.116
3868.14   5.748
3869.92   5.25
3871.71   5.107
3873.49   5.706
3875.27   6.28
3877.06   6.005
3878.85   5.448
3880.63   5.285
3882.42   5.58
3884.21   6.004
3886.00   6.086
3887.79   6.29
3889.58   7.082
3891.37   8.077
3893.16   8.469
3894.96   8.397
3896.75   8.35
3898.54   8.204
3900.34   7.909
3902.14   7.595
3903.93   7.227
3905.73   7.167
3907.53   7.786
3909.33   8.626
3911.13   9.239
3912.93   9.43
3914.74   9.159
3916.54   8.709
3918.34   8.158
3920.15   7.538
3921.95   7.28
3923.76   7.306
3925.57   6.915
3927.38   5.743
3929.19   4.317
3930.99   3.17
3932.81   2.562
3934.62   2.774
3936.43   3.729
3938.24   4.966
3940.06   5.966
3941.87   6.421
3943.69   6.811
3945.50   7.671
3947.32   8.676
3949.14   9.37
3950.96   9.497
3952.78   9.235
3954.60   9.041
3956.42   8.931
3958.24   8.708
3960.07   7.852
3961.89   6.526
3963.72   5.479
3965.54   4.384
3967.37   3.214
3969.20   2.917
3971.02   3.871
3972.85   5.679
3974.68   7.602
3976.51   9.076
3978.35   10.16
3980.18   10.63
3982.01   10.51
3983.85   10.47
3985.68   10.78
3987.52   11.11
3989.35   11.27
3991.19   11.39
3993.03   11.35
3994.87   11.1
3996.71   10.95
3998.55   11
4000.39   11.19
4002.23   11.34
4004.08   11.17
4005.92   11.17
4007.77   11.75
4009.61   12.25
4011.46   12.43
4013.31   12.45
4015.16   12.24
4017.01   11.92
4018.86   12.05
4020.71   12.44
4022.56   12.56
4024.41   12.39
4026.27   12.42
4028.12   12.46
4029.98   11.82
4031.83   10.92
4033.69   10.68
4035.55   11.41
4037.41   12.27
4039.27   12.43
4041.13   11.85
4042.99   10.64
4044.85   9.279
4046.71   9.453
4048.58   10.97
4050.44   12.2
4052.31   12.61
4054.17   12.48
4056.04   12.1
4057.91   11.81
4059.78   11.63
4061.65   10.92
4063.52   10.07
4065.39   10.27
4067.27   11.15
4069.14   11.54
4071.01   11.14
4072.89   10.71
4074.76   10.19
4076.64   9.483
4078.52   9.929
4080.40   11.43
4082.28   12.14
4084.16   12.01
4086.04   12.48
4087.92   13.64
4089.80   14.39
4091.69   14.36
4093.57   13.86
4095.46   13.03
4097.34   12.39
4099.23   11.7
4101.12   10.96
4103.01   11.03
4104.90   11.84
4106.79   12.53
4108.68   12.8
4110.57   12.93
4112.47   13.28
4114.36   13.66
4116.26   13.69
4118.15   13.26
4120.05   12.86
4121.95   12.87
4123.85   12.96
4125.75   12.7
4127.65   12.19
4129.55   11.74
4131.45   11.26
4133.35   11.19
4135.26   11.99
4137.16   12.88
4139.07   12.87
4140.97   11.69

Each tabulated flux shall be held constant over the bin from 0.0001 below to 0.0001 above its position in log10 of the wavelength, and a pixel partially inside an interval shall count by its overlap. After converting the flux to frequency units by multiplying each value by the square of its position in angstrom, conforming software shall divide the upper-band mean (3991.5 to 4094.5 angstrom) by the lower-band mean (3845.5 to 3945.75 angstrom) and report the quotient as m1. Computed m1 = 2.0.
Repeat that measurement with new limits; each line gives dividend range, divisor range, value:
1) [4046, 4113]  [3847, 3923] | 1.91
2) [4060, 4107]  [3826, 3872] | 2.55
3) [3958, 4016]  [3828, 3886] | 1.89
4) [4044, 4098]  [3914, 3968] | 1.86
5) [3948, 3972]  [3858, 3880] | 1.27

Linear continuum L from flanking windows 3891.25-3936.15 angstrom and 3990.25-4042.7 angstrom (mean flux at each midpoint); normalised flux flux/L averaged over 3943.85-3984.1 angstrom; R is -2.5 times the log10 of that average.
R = 0.22 mag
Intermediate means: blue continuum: 7.14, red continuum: 11.8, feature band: 7.64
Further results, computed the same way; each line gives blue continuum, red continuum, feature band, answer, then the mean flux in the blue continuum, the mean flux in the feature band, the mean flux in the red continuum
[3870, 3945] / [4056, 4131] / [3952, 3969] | 0.19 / 6.64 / 6.85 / 12.1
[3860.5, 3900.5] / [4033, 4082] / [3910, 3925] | -0.12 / 6.47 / 8.32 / 11.1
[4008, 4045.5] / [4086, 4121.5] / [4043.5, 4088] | 0.11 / 11.9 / 11.2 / 12.9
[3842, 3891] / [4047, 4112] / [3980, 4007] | -0.17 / 5.86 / 11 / 11.8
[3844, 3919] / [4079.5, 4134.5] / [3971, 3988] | 0.01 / 6.76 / 9.2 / 12.6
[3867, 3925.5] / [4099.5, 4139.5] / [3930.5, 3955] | 0.28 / 7.2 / 6.42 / 12.4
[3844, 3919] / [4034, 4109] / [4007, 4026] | -0.19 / 6.76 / 12.3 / 11.7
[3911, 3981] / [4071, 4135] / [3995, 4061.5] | -0.21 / 6.86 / 11.7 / 12.3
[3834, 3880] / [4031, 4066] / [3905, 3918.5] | -0.20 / 5.48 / 8.57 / 11.3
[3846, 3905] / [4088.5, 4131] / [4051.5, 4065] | -0.02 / 6.34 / 11.6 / 12.8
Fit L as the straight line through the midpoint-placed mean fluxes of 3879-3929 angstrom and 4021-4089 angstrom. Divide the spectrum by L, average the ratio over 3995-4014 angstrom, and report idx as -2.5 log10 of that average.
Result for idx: -0.14 mag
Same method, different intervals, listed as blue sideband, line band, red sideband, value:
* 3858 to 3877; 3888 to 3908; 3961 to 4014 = -0.179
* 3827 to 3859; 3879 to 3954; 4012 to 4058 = 0.072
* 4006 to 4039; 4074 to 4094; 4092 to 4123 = 0.032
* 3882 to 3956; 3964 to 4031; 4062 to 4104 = -0.095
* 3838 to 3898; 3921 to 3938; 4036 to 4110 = 0.495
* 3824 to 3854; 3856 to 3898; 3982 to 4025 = 0.047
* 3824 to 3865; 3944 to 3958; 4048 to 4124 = -0.085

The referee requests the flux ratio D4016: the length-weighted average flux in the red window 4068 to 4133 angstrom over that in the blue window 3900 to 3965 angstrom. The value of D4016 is 1.72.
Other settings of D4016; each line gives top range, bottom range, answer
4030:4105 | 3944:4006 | 1.31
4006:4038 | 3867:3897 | 1.88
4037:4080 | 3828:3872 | 2.12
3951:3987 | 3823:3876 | 1.49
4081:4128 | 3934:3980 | 1.87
